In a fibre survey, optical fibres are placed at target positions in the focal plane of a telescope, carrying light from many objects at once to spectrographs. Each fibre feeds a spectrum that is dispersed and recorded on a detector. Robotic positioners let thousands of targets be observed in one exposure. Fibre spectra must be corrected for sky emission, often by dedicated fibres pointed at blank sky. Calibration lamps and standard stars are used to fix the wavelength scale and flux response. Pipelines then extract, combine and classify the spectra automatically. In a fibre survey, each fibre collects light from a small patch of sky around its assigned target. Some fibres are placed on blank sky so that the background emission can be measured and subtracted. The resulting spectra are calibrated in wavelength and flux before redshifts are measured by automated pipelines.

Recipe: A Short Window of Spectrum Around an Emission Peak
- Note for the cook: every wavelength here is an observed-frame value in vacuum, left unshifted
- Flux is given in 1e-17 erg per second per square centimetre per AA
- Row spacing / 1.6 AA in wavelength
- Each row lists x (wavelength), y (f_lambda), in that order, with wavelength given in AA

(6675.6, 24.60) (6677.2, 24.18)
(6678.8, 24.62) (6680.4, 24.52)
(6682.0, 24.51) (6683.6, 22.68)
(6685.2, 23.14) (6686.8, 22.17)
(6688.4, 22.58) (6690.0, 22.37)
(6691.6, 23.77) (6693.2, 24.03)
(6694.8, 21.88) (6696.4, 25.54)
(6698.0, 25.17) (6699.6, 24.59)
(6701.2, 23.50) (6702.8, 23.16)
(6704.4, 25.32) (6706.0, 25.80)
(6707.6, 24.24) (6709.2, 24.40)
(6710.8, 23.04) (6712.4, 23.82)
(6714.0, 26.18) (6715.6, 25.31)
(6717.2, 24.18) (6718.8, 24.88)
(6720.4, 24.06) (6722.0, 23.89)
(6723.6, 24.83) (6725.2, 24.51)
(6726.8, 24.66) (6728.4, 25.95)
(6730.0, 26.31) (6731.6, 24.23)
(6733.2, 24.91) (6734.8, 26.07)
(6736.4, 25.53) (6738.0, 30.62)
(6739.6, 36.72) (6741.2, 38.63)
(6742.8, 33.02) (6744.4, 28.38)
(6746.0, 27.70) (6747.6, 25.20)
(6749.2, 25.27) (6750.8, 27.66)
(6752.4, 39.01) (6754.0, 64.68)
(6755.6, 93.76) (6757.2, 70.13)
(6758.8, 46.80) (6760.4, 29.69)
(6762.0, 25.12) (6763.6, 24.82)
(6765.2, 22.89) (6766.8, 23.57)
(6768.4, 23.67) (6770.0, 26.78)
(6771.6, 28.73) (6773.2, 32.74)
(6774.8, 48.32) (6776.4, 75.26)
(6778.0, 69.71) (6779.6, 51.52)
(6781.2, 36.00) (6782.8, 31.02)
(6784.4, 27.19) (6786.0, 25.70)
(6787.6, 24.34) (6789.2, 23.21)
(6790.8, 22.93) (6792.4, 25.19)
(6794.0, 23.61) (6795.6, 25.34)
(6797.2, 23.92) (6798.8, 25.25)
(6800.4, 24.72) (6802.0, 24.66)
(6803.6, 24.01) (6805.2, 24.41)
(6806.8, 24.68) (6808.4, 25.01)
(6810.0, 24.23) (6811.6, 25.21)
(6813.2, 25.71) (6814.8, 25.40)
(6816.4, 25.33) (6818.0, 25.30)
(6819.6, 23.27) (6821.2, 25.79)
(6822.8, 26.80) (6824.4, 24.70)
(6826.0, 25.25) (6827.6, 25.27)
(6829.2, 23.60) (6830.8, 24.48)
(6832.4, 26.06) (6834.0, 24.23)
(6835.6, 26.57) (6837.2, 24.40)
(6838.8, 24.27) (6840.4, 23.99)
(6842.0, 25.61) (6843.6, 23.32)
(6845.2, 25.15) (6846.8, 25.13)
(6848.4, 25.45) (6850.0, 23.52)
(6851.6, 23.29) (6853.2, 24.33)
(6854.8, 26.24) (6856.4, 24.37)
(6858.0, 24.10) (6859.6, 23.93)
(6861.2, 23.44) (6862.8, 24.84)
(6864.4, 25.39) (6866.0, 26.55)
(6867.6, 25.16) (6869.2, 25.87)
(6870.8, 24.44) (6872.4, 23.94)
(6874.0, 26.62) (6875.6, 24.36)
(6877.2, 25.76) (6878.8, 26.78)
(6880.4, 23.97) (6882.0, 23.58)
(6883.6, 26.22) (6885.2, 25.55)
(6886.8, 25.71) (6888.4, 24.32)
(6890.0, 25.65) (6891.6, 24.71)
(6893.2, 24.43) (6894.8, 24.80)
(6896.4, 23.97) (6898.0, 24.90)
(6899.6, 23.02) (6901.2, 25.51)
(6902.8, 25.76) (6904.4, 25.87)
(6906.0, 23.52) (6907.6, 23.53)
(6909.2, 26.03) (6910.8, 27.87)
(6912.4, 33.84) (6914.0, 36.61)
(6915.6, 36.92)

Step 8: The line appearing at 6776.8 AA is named [N II]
